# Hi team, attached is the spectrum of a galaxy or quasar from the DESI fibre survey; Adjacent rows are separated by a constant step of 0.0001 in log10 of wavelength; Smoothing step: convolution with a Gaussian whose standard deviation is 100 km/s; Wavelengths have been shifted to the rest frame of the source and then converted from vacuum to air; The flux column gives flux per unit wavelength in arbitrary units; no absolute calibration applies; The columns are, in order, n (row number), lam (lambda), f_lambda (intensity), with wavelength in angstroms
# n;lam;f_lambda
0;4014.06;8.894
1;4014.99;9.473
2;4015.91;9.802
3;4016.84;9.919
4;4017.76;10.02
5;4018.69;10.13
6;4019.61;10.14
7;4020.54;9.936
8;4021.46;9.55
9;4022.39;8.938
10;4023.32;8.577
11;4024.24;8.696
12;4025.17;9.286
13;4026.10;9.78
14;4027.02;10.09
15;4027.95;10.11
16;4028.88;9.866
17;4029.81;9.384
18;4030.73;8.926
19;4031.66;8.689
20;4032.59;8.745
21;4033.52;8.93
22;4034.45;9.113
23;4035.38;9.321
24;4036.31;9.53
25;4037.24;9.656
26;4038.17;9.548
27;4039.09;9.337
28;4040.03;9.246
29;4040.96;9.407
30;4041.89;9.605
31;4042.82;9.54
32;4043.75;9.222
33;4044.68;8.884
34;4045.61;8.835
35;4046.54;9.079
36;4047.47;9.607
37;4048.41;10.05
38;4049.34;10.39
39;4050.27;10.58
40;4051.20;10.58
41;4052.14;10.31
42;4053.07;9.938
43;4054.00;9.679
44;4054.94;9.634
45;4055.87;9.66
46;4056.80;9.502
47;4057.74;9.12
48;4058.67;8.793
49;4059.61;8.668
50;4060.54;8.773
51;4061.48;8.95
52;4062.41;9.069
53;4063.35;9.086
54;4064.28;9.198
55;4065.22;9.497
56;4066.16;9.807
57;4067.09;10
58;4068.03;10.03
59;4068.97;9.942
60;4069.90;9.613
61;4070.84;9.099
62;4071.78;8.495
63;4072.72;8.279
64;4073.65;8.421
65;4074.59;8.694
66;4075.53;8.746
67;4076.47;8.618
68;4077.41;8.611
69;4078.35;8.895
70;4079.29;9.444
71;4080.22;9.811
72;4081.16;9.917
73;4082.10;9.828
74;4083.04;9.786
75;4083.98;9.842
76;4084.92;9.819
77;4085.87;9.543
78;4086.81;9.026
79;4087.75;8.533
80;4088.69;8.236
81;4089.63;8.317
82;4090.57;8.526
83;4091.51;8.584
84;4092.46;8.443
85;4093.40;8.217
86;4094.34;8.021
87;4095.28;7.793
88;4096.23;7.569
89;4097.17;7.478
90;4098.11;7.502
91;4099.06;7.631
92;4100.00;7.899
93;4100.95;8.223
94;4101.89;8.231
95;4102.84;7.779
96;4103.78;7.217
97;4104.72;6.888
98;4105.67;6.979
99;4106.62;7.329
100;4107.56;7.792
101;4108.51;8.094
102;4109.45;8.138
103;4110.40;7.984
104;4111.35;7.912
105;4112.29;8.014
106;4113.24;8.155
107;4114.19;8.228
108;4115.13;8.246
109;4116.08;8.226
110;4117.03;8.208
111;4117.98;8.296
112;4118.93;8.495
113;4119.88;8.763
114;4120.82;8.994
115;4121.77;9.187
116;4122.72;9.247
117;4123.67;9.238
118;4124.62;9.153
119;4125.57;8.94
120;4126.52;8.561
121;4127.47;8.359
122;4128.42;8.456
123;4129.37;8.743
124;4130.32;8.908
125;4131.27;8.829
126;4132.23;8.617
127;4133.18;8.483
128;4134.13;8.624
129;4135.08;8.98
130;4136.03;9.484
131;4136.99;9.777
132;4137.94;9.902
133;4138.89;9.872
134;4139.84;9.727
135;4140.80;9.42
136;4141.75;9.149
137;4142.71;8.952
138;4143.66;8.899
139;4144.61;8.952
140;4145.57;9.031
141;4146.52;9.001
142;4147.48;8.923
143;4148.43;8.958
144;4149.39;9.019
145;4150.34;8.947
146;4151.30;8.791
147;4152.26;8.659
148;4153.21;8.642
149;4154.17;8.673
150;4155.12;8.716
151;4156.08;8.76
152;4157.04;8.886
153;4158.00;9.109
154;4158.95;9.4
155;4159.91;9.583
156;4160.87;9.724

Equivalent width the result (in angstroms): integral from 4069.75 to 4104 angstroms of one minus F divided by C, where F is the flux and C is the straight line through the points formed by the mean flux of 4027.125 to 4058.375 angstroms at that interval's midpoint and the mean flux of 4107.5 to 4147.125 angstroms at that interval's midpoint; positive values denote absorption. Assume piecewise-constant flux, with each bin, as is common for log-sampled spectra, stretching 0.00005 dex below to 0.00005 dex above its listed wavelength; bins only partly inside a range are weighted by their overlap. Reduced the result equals 2.0 angstroms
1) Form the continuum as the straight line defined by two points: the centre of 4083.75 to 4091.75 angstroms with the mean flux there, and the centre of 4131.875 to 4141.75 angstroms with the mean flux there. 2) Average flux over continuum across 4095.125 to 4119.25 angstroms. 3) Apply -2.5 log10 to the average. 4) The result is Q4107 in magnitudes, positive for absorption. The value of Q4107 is 0.16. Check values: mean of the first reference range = 8.92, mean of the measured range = 7.85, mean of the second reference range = 9.3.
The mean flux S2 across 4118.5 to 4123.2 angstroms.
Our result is 8.95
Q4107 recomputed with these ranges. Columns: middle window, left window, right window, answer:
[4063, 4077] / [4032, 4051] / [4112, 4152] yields 0.012 mag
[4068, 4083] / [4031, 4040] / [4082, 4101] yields -0.056 mag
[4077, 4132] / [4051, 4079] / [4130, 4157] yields 0.082 mag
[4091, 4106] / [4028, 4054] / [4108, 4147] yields 0.161 mag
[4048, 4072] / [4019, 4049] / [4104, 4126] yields -0.064 mag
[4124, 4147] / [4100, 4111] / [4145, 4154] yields -0.066 mag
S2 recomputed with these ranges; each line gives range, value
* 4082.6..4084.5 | 9.82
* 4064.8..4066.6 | 9.63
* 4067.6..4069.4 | 9.97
